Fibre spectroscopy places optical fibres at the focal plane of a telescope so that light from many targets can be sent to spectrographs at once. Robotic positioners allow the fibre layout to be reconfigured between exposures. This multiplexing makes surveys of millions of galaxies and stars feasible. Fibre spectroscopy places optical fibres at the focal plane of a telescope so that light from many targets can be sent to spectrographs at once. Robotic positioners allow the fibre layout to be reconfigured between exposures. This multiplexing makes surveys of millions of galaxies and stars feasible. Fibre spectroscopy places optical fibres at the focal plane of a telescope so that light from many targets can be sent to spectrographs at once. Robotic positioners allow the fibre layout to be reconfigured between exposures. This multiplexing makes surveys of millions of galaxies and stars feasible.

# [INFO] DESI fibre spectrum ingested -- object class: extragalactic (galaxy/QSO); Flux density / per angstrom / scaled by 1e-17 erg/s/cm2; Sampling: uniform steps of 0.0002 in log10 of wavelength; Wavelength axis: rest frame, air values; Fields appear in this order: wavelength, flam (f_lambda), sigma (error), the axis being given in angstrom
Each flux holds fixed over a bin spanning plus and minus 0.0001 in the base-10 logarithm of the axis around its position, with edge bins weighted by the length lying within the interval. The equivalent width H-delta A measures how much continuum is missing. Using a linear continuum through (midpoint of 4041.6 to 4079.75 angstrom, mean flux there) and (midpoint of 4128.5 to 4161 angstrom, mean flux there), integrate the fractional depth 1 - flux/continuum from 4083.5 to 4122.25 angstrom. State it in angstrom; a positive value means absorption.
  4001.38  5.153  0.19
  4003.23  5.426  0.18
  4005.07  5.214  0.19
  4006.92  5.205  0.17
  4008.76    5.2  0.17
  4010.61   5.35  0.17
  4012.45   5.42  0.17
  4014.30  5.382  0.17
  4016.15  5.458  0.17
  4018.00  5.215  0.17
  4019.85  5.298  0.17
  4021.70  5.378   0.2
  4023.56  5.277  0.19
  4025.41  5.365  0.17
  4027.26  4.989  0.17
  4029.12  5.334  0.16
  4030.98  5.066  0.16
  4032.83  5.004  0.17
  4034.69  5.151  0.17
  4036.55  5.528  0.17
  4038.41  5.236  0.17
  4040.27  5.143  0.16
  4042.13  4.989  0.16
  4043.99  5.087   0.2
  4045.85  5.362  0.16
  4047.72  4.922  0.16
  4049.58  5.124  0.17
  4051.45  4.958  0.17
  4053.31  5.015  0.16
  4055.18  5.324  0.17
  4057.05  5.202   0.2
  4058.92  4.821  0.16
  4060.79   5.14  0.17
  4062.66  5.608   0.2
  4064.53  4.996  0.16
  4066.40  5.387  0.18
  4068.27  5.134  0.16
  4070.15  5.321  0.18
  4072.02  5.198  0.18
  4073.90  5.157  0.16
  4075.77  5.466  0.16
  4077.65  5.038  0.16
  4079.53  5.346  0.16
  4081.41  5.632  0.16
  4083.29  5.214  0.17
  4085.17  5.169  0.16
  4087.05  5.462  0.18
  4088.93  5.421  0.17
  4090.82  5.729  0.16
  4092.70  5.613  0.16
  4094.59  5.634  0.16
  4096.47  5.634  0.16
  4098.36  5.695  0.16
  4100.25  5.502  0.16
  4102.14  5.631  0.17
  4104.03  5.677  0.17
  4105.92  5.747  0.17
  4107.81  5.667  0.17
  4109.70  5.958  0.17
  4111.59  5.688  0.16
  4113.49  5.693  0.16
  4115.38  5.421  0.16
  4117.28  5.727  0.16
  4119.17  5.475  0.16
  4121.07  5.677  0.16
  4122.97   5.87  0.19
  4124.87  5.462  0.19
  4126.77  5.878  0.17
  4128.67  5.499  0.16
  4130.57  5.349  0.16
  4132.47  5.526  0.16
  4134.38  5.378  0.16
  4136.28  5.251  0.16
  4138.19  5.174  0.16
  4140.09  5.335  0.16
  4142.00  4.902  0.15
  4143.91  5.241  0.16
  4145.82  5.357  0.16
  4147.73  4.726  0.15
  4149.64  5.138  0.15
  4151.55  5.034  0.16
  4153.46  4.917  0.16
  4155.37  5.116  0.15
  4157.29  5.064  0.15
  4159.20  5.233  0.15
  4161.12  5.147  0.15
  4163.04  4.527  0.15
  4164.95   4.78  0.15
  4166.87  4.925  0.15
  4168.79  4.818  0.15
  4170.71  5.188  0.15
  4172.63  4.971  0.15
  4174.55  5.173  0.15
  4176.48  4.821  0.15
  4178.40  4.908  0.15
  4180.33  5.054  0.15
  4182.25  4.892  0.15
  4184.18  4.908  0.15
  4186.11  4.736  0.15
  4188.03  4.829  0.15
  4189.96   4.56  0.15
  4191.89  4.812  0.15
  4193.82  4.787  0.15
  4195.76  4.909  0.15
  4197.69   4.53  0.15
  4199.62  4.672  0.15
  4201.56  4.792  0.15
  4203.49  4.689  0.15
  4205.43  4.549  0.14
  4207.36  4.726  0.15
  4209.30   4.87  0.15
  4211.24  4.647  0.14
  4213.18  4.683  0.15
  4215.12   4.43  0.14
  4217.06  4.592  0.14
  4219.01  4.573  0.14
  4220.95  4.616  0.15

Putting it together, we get -3.2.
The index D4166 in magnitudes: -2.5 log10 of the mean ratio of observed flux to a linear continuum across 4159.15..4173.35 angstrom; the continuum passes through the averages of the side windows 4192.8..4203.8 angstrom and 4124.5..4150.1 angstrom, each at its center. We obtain 0.02 mag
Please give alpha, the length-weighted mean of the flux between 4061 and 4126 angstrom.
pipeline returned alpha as 5.5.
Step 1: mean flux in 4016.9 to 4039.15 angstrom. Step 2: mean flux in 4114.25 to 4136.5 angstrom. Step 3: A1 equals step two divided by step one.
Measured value 1.06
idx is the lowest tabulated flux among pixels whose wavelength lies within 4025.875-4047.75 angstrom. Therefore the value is 4.922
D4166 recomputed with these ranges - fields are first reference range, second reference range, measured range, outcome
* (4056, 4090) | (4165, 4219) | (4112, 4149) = -0.08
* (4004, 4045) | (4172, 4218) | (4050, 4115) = -0.07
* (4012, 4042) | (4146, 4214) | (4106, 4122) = -0.13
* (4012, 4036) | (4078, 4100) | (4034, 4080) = 0.04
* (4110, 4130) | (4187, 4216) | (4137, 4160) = 0.04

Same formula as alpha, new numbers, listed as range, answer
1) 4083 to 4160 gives 5.44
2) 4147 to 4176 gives 4.98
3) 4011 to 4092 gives 5.25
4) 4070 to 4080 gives 5.25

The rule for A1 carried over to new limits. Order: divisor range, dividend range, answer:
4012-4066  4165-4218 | 0.92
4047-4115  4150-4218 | 0.90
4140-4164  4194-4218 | 0.93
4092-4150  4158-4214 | 0.88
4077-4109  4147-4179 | 0.90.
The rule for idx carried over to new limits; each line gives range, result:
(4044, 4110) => 4.821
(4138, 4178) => 4.527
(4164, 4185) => 4.78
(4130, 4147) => 4.902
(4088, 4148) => 4.726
